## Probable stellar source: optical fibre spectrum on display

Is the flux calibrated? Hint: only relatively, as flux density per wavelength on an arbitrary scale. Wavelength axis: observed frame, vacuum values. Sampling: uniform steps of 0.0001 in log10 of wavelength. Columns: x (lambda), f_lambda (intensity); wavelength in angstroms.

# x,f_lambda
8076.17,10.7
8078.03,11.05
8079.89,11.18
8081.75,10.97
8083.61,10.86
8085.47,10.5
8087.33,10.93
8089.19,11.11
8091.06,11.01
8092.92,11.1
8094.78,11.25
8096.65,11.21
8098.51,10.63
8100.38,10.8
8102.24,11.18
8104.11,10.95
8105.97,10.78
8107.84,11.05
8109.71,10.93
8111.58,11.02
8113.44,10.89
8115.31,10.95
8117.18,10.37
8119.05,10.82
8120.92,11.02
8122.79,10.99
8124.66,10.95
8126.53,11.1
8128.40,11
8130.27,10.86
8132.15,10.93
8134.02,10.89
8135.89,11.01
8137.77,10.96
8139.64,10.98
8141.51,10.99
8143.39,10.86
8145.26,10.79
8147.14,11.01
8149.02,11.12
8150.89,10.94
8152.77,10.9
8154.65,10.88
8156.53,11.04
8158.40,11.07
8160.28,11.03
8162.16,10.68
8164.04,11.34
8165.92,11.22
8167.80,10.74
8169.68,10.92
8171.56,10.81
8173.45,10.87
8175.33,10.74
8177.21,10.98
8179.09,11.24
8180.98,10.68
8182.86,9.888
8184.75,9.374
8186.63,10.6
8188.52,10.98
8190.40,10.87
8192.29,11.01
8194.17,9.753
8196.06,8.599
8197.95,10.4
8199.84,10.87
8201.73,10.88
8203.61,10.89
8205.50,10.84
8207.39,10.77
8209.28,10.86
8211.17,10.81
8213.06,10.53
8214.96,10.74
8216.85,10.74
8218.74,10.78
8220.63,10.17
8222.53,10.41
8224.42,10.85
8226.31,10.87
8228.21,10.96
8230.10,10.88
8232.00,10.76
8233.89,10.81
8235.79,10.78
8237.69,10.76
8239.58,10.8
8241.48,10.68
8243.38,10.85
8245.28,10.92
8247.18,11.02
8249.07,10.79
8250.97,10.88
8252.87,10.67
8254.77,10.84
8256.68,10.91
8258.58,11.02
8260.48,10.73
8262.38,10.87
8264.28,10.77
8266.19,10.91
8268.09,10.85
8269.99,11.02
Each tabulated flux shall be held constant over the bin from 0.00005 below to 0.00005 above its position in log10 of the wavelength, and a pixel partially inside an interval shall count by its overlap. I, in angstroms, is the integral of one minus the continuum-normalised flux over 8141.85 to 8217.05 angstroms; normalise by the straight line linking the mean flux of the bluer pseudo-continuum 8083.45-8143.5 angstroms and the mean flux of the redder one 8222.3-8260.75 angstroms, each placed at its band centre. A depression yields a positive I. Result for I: 1.03 angstroms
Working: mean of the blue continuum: 10.9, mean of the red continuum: 10.8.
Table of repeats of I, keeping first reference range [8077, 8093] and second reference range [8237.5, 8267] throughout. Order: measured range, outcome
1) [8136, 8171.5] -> -0.2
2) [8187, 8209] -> 0.7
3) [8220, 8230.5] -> 0.2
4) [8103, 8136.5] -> 0.1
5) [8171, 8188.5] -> 0.5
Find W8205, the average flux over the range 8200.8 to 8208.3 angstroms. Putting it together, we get 10.9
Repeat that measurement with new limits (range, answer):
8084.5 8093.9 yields 10.9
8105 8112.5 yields 10.9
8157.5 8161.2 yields 11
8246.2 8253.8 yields 10.9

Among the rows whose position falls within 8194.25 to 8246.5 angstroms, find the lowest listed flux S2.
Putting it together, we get 8.599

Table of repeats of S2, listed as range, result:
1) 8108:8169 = 10.37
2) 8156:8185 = 9.374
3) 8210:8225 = 10.17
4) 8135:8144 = 10.86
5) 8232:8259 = 10.67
